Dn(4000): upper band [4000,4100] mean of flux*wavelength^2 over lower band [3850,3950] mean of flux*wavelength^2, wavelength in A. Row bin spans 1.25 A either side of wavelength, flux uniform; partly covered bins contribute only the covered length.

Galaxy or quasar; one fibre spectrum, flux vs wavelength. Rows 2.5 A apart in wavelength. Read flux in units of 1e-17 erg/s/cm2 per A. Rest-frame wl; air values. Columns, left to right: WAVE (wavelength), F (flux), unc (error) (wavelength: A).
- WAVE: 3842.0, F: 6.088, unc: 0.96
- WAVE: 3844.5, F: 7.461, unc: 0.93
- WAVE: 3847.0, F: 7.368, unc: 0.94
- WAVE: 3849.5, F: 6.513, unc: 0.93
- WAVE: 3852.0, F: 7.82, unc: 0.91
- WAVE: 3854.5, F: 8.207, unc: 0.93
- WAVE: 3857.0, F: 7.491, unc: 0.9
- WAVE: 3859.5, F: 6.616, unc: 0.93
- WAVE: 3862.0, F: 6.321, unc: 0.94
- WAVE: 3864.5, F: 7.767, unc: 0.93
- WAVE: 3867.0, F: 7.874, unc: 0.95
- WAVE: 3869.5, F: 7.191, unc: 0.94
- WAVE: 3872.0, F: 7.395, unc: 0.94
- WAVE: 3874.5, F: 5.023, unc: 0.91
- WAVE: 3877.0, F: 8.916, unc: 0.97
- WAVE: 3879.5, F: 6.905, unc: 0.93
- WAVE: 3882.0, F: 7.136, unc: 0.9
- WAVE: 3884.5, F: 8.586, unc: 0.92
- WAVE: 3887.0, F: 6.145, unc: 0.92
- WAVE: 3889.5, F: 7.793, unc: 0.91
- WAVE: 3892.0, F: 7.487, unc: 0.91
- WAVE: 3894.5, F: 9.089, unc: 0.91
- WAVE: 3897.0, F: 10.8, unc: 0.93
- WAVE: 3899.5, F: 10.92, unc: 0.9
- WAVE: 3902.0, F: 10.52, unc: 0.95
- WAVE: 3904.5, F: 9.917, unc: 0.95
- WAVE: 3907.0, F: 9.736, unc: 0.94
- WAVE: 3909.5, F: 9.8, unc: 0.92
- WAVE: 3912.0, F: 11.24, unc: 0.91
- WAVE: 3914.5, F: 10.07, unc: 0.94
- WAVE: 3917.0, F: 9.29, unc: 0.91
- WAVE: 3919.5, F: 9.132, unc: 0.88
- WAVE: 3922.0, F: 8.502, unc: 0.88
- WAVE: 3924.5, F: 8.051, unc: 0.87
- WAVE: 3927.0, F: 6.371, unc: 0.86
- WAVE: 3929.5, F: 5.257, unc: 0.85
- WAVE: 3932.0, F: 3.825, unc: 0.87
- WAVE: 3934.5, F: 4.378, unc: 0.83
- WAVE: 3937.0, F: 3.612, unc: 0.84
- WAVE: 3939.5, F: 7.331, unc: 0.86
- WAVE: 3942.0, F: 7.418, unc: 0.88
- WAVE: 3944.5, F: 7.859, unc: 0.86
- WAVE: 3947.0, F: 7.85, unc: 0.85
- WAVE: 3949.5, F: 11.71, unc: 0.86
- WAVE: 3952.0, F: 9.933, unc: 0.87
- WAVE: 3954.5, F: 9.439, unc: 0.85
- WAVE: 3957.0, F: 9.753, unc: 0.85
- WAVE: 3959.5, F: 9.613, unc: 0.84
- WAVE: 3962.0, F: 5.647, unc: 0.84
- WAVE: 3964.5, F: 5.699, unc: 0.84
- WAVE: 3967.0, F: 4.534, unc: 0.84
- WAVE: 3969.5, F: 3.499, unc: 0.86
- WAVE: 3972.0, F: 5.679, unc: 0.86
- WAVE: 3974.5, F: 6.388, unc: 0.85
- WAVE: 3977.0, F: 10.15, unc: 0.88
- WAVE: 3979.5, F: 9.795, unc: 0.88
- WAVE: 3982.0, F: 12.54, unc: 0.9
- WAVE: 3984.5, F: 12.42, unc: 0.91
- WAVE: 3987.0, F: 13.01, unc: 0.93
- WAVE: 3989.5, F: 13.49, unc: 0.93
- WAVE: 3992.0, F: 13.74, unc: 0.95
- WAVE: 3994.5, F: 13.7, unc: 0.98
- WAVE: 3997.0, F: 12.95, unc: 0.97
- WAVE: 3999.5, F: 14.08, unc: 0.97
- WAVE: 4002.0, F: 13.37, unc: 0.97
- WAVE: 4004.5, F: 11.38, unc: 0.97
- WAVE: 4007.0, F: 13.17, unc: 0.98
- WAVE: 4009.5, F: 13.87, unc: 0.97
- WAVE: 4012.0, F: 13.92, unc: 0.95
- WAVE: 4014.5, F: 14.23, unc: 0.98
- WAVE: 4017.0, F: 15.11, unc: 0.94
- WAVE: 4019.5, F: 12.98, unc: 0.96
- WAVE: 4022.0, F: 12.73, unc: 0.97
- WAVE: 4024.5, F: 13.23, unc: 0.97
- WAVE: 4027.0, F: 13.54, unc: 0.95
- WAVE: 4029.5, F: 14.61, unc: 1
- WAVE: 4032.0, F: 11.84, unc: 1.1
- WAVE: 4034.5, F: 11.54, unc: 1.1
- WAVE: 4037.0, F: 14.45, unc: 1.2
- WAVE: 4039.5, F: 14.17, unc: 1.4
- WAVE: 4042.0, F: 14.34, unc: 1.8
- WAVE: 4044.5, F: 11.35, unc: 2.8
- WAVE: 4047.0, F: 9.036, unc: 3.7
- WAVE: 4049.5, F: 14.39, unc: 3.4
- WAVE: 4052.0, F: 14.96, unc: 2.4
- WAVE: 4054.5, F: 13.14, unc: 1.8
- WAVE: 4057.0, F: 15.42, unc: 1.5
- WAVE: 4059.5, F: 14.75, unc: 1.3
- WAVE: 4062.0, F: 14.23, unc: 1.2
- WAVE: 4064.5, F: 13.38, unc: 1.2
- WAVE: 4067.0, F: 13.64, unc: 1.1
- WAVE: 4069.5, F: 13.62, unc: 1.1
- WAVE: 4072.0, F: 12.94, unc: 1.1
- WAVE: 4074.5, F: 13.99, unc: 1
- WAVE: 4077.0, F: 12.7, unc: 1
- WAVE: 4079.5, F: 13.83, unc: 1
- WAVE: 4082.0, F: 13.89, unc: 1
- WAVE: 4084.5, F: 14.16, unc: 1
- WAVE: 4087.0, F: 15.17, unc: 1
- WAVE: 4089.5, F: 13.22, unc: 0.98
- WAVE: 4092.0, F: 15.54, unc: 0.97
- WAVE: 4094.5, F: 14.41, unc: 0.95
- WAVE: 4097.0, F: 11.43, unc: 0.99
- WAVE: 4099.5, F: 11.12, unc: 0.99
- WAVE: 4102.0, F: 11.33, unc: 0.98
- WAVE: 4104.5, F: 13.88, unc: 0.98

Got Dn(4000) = 1.8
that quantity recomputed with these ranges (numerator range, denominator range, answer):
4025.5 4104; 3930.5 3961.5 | 1.86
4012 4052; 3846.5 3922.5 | 1.71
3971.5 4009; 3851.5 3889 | 1.73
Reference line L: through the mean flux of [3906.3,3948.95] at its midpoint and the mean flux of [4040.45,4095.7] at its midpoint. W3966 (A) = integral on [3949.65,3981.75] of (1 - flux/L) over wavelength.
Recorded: 5.0 A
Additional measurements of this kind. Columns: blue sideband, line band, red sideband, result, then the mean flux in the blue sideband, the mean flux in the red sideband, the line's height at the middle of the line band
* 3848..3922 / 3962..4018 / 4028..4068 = 3.24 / 8.33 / 13.5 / 11.6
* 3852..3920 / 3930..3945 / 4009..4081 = 6.67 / 8.4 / 13.5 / 10.1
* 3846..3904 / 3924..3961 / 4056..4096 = 9.33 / 7.85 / 14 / 9.93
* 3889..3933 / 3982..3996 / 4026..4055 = -2.21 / 8.81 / 13.1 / 11.4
